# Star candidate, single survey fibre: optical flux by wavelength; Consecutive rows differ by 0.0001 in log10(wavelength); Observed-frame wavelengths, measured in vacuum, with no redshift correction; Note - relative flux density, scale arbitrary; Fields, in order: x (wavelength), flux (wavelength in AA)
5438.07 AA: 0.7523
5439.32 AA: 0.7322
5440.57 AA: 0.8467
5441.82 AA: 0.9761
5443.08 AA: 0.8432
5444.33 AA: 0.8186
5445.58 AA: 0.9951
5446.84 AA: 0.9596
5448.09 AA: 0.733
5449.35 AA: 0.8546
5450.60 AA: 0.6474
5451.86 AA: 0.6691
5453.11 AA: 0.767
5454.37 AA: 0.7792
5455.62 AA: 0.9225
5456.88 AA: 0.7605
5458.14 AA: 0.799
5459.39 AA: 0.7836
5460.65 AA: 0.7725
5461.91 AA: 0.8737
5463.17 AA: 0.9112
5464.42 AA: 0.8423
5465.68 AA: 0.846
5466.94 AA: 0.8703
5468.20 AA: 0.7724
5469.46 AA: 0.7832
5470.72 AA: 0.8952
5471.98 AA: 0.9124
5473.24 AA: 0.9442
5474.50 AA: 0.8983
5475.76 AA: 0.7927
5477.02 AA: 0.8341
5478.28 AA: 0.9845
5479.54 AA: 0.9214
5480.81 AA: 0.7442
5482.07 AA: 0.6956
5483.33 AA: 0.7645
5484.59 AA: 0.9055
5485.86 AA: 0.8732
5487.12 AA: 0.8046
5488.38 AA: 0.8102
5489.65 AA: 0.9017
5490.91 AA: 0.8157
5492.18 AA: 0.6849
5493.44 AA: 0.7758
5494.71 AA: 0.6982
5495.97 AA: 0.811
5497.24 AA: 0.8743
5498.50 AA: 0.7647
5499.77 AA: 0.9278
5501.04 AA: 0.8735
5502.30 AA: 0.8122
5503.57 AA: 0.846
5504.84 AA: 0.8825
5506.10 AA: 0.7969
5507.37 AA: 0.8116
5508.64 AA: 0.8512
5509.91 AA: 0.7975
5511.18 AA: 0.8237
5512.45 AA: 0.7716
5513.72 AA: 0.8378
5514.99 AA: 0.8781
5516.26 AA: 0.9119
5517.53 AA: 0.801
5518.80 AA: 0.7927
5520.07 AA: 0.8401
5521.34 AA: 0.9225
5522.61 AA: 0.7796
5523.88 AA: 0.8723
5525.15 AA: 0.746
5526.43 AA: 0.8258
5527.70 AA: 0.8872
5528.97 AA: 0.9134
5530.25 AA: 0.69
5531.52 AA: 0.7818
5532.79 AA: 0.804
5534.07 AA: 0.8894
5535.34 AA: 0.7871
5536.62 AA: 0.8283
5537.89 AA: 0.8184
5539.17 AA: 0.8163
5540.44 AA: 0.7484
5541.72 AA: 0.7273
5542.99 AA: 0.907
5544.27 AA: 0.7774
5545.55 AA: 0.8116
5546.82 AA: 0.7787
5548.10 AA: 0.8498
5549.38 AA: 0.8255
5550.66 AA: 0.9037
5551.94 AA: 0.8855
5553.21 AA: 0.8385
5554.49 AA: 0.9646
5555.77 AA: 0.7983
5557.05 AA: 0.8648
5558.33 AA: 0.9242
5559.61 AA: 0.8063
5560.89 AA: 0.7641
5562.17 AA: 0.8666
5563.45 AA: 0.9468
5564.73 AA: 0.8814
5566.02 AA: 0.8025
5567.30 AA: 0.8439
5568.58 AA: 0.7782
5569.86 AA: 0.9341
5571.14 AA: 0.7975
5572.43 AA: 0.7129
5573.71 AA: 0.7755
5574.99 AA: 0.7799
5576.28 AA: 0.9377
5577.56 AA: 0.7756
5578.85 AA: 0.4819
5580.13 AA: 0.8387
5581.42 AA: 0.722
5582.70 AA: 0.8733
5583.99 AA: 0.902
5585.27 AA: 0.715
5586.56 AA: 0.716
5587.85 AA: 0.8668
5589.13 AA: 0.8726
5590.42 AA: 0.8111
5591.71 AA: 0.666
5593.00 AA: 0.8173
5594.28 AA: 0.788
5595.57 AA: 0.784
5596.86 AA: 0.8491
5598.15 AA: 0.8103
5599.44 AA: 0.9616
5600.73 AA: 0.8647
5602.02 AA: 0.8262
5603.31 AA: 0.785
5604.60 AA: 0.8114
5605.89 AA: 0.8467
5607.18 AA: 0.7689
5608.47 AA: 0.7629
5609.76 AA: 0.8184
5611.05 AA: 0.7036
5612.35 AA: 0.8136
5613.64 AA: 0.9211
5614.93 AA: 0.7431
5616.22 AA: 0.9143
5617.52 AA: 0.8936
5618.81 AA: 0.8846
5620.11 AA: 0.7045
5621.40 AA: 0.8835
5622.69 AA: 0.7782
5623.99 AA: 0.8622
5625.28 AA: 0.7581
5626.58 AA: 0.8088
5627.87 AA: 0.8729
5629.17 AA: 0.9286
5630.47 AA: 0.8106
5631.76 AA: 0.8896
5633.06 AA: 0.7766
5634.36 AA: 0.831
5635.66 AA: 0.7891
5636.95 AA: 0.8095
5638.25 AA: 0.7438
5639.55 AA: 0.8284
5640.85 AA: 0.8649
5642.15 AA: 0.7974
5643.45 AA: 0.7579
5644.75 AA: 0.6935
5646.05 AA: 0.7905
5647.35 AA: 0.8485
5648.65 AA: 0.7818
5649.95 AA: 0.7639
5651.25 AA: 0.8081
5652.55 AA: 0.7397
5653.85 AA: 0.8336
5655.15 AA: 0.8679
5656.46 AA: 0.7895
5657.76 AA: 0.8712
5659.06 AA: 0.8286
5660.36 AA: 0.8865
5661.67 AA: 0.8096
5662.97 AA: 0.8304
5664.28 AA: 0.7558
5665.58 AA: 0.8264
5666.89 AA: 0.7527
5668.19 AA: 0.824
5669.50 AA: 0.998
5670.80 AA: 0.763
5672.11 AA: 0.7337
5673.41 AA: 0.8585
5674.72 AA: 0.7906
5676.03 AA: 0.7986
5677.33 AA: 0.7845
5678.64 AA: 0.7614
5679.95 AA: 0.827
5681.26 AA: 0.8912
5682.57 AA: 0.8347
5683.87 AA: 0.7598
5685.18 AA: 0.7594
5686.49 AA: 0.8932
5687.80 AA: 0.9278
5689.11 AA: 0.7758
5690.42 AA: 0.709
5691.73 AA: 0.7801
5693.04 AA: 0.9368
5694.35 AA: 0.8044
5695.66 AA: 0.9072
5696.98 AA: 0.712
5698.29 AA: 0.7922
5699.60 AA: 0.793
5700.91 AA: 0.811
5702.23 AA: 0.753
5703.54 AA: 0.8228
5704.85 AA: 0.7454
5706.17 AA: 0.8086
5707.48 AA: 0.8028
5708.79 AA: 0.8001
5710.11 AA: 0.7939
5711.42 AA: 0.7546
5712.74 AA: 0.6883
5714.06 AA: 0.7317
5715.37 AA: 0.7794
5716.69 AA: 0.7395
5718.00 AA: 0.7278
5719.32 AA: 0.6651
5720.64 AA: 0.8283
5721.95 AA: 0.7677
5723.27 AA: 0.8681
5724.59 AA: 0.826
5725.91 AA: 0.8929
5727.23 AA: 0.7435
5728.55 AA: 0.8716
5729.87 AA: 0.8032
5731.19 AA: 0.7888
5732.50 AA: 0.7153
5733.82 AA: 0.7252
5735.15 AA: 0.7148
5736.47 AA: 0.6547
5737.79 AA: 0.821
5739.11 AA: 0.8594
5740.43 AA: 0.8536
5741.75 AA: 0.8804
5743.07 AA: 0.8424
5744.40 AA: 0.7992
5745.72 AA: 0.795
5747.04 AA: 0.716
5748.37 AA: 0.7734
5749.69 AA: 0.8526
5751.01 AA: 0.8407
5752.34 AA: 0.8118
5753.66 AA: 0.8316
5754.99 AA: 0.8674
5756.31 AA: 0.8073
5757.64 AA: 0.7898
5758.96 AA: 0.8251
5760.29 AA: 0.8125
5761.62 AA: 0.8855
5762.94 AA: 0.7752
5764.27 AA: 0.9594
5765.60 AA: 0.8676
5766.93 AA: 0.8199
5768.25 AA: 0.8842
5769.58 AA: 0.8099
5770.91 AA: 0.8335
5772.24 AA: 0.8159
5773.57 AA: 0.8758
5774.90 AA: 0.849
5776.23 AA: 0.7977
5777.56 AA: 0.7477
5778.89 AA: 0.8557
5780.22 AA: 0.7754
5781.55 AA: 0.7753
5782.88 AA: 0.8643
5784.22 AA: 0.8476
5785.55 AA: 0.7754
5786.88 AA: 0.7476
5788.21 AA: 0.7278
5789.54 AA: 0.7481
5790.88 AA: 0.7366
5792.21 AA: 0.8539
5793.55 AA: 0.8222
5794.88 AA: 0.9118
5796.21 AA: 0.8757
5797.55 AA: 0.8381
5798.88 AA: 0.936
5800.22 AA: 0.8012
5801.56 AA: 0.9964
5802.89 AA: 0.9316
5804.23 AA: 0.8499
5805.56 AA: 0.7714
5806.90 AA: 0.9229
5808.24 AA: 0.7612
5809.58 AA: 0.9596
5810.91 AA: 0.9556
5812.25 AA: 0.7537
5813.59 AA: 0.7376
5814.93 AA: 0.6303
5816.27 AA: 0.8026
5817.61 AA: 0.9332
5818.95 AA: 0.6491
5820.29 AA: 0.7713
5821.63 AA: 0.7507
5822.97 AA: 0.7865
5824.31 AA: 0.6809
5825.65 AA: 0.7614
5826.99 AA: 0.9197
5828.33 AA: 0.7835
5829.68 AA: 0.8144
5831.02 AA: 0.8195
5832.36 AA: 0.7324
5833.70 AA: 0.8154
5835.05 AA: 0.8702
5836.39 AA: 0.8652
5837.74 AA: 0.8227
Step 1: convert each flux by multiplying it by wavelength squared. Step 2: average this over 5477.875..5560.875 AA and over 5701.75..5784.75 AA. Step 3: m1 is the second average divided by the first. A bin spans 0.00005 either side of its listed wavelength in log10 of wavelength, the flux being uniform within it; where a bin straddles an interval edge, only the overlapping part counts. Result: 1.05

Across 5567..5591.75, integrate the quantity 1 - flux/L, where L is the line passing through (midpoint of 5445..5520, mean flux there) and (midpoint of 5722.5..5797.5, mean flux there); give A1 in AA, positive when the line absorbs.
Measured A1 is 0.9 AA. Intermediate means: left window 0.828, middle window 0.792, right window 0.815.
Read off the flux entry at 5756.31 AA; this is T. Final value 0.8073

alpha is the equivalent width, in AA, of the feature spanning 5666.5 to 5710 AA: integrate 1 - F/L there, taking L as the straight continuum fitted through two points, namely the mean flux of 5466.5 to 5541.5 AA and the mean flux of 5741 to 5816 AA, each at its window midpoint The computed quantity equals 0.9 AA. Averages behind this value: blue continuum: 0.828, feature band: 0.81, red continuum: 0.827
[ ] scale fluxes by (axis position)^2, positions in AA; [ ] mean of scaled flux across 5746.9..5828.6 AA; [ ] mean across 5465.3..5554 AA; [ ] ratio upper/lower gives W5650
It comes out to 1.1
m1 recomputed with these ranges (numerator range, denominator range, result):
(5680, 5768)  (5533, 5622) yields 1.03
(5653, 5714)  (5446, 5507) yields 1.05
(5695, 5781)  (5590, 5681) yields 1.02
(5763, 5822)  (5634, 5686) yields 1.07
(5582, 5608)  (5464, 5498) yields 1.02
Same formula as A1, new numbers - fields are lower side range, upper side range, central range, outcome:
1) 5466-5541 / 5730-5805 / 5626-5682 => 0.7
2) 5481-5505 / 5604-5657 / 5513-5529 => -0.6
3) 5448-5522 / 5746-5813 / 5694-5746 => 2.8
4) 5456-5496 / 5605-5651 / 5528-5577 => -0.6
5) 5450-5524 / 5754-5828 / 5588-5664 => 0.7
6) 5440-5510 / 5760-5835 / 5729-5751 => 0.9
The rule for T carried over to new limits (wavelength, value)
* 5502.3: 0.8122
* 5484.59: 0.9055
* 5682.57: 0.8347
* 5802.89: 0.9316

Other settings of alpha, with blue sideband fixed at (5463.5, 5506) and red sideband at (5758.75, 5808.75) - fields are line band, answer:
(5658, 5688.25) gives 0.47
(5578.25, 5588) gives 0.87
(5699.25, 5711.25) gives 0.63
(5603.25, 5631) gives 0.41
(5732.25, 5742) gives 0.68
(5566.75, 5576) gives 0.30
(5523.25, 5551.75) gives 0.56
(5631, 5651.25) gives 0.89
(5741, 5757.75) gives 0.34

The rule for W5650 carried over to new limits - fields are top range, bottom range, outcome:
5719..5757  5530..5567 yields 1.03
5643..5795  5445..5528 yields 1.06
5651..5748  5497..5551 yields 1.03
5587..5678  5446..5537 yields 1.04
